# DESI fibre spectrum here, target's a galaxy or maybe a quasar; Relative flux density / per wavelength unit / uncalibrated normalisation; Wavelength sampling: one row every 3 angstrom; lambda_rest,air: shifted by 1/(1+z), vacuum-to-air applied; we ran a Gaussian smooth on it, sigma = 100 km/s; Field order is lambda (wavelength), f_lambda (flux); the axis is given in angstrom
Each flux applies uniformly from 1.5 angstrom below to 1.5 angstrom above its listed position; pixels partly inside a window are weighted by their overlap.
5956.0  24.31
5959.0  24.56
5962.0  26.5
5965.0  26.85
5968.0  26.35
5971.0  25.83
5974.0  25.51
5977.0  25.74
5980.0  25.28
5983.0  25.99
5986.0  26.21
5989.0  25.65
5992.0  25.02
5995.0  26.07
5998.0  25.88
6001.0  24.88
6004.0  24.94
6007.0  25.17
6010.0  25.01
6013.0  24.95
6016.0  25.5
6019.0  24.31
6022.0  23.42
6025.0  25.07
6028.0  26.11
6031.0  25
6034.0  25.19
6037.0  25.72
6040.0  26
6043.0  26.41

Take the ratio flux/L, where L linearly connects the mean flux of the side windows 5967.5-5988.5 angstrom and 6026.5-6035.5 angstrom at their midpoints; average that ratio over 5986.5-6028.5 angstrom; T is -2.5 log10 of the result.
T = 0.020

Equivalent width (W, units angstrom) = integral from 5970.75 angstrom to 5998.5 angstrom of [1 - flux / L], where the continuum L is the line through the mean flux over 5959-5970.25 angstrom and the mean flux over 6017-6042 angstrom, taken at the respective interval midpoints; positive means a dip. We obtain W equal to 0.2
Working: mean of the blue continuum 26.2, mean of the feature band 25.7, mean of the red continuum 25.1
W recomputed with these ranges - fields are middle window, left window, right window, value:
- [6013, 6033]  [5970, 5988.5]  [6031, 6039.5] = 0.47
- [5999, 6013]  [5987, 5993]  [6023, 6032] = 0.19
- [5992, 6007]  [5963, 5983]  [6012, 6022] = -0.11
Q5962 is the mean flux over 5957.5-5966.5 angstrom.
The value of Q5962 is 26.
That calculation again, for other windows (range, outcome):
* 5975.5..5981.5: 25.5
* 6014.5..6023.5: 24.4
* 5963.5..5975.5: 26.1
